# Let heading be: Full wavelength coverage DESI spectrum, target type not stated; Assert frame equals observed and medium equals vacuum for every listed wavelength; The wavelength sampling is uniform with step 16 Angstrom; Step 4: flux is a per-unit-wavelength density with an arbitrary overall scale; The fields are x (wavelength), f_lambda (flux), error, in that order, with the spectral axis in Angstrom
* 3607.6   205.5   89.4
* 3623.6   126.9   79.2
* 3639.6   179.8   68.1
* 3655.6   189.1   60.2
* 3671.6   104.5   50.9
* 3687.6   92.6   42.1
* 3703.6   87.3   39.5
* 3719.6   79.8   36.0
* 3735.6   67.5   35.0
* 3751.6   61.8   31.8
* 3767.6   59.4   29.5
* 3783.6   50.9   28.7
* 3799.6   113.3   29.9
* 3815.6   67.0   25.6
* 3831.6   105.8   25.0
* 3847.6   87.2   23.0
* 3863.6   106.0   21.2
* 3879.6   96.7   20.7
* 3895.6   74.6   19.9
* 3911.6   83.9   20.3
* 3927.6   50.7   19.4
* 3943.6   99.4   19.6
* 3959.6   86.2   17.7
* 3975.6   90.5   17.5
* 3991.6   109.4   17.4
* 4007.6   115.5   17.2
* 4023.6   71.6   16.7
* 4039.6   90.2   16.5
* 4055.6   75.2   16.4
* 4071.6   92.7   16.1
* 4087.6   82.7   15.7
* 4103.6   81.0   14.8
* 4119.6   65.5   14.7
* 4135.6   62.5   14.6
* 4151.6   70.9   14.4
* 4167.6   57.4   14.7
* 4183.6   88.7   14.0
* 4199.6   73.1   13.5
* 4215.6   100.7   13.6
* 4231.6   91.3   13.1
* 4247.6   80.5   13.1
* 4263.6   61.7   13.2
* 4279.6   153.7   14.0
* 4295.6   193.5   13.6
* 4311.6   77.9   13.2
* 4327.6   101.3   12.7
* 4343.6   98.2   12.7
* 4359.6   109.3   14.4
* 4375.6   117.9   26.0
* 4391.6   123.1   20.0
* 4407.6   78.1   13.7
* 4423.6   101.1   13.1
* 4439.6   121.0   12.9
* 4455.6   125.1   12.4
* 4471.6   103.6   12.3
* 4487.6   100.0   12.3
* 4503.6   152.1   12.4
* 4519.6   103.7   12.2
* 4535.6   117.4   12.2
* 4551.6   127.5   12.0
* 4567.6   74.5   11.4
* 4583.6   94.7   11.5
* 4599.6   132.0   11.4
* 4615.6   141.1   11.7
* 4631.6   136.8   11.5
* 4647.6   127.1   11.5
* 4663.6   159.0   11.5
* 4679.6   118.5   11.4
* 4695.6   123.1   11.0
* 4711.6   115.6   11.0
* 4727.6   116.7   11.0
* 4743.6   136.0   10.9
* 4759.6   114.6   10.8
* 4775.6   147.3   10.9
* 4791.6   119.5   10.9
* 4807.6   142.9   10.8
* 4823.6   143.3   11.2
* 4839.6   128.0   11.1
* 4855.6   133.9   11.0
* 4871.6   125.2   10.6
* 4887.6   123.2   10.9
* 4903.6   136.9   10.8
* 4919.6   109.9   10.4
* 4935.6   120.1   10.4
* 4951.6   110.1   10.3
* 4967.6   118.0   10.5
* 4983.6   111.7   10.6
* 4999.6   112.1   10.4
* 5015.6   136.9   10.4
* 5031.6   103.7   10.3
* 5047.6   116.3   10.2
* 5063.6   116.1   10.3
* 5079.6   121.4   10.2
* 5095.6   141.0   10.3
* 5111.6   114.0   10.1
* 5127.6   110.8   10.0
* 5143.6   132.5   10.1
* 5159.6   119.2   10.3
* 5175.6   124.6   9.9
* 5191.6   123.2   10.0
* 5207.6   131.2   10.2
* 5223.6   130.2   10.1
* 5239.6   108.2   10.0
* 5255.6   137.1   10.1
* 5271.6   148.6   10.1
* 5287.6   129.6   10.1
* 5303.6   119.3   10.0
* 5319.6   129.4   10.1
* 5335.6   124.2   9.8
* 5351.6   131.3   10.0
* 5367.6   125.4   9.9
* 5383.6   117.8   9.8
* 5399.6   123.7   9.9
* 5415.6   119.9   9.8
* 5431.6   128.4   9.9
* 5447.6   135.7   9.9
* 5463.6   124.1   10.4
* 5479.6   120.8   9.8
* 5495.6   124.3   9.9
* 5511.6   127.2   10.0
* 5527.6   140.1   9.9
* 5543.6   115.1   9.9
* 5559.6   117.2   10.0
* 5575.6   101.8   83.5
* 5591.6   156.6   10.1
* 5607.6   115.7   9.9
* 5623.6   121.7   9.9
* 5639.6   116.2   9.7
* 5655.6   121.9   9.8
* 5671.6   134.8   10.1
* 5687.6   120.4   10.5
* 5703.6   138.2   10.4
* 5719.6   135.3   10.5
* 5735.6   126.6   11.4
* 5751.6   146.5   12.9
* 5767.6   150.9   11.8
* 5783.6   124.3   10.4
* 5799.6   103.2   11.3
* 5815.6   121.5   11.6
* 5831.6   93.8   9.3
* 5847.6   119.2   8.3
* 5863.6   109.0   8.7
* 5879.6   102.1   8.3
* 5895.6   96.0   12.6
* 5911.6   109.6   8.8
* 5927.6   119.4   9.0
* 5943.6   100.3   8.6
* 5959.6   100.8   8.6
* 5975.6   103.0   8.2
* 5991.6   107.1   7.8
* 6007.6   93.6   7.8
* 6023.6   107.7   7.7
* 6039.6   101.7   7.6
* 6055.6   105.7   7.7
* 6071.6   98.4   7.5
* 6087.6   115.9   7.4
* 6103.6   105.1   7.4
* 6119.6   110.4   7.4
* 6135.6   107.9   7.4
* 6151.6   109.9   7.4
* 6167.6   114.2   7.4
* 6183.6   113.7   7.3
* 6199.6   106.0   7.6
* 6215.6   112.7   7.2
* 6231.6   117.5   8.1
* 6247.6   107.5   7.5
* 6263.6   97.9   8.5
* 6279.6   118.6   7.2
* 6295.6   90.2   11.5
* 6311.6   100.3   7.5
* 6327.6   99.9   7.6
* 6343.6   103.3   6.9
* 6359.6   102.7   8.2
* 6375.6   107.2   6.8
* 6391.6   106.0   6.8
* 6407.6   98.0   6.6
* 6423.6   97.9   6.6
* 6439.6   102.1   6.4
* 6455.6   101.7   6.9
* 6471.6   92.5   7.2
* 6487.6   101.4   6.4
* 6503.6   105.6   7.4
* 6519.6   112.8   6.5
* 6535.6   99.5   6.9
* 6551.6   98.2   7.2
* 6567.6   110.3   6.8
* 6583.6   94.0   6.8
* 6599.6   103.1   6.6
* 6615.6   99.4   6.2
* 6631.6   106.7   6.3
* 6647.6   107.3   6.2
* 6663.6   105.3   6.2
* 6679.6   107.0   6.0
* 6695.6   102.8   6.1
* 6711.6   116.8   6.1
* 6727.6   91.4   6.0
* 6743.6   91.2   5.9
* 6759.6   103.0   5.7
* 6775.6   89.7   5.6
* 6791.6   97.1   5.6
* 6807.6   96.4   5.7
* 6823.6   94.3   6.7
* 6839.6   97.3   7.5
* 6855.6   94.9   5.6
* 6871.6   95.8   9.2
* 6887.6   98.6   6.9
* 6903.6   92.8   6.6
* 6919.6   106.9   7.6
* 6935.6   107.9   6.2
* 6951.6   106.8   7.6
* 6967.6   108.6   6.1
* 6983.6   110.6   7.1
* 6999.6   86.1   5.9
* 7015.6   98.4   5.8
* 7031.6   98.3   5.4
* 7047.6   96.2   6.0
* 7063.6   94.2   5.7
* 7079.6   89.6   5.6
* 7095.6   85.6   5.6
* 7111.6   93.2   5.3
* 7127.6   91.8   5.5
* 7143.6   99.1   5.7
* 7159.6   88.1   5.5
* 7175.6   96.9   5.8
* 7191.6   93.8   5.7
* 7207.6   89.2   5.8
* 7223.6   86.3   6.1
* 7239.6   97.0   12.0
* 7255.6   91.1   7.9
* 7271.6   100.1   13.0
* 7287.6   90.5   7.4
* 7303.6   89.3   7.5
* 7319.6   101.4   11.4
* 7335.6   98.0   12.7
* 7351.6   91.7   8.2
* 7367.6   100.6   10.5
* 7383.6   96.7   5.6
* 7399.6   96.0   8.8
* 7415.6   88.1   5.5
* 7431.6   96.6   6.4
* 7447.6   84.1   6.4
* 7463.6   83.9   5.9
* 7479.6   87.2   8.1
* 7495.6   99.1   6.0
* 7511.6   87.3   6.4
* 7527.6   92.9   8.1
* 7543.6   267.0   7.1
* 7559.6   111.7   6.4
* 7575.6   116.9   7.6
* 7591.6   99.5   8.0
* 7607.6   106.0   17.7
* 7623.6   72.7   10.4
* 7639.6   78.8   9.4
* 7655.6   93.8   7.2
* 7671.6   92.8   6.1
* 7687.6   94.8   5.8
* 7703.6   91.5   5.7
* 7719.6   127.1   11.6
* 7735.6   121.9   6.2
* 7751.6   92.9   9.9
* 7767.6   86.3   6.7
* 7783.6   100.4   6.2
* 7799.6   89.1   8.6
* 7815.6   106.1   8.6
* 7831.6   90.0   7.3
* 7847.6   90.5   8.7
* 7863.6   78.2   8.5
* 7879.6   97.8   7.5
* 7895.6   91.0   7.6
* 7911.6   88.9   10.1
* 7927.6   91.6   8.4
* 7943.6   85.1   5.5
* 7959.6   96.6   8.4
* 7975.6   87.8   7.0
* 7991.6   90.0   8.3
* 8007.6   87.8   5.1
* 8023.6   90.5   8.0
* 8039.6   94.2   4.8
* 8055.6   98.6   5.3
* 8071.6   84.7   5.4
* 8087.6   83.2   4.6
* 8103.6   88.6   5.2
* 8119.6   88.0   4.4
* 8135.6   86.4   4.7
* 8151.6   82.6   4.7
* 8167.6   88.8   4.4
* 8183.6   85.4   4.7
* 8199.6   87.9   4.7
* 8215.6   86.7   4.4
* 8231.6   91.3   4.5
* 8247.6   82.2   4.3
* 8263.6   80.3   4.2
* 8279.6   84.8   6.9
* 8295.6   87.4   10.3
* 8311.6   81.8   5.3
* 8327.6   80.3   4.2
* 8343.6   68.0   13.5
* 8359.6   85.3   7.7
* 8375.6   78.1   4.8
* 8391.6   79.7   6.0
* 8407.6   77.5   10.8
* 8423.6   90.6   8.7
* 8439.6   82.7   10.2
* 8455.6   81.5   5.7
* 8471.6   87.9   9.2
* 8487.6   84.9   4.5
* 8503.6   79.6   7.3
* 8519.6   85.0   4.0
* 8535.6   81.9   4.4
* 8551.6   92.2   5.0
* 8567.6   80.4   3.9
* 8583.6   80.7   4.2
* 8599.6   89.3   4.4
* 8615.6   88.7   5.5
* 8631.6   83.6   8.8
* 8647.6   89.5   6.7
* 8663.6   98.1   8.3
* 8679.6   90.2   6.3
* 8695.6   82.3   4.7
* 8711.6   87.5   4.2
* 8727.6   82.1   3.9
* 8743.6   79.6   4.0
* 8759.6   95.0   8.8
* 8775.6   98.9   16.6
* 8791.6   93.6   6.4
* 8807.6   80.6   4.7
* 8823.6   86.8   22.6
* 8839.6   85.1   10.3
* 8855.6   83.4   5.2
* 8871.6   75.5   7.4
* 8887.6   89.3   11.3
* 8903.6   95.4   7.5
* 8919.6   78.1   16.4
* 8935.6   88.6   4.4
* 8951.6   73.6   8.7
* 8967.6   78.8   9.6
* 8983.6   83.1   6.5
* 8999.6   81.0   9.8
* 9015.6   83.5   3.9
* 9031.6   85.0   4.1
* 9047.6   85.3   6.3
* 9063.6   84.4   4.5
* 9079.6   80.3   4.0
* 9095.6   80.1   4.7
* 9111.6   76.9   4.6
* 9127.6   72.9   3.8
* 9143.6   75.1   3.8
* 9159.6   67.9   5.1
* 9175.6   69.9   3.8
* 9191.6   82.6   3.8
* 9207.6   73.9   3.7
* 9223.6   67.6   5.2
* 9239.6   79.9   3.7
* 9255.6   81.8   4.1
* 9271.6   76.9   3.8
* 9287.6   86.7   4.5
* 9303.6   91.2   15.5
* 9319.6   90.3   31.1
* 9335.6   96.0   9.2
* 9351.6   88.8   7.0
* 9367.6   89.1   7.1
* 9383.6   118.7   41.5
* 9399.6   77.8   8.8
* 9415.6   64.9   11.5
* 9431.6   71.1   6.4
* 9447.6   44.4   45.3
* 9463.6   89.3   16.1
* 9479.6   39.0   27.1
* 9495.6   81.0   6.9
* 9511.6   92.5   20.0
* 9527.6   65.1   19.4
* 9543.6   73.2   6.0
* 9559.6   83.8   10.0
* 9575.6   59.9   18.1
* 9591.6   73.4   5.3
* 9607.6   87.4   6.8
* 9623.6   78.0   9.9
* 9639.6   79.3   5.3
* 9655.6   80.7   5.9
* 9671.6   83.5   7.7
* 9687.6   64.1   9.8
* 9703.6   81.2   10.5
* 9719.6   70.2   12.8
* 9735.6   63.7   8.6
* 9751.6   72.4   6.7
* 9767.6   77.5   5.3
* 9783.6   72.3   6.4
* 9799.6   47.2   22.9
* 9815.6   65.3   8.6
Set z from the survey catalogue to 0.15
